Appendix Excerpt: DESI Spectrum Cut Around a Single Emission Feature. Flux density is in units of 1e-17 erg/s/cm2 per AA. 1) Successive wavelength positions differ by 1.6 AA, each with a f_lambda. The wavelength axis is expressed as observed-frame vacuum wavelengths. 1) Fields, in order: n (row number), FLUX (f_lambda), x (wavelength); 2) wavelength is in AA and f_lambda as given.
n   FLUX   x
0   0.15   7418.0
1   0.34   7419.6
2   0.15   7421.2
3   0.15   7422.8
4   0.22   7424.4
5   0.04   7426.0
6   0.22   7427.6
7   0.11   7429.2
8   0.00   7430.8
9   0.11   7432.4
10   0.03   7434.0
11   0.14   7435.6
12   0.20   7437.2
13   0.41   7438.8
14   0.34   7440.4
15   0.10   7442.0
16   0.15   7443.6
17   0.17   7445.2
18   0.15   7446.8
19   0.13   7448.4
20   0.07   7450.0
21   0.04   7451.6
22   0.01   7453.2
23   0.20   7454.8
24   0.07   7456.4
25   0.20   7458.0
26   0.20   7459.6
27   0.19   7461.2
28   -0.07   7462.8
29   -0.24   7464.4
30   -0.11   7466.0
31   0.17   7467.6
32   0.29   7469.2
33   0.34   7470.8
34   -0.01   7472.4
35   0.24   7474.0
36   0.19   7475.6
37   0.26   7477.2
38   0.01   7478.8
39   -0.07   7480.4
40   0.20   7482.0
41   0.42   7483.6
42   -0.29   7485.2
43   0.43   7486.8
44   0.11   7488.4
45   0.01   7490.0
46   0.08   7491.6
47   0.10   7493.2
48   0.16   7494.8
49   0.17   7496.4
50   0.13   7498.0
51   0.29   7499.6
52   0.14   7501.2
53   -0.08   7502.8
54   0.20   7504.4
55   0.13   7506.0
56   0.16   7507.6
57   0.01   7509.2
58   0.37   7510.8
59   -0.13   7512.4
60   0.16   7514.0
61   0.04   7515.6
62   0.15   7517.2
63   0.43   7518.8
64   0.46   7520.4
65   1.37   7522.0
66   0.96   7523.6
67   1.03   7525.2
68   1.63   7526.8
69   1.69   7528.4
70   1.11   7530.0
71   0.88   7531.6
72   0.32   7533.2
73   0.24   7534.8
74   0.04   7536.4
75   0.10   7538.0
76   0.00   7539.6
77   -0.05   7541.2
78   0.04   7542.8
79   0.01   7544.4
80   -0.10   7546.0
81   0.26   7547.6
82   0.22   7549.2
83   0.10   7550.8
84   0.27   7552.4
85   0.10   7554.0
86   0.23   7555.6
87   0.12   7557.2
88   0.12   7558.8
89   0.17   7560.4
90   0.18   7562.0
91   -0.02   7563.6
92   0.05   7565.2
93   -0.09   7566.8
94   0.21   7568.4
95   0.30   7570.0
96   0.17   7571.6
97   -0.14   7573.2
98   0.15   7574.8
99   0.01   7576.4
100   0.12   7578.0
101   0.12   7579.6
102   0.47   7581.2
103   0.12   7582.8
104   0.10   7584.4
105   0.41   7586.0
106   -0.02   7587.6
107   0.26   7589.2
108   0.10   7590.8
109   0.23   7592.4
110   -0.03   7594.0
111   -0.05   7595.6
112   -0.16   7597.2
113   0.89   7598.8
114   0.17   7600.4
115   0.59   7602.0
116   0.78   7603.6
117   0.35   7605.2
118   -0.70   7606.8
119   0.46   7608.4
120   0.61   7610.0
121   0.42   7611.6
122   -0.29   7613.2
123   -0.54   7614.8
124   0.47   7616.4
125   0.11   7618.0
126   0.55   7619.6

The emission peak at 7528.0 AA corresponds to [O II]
